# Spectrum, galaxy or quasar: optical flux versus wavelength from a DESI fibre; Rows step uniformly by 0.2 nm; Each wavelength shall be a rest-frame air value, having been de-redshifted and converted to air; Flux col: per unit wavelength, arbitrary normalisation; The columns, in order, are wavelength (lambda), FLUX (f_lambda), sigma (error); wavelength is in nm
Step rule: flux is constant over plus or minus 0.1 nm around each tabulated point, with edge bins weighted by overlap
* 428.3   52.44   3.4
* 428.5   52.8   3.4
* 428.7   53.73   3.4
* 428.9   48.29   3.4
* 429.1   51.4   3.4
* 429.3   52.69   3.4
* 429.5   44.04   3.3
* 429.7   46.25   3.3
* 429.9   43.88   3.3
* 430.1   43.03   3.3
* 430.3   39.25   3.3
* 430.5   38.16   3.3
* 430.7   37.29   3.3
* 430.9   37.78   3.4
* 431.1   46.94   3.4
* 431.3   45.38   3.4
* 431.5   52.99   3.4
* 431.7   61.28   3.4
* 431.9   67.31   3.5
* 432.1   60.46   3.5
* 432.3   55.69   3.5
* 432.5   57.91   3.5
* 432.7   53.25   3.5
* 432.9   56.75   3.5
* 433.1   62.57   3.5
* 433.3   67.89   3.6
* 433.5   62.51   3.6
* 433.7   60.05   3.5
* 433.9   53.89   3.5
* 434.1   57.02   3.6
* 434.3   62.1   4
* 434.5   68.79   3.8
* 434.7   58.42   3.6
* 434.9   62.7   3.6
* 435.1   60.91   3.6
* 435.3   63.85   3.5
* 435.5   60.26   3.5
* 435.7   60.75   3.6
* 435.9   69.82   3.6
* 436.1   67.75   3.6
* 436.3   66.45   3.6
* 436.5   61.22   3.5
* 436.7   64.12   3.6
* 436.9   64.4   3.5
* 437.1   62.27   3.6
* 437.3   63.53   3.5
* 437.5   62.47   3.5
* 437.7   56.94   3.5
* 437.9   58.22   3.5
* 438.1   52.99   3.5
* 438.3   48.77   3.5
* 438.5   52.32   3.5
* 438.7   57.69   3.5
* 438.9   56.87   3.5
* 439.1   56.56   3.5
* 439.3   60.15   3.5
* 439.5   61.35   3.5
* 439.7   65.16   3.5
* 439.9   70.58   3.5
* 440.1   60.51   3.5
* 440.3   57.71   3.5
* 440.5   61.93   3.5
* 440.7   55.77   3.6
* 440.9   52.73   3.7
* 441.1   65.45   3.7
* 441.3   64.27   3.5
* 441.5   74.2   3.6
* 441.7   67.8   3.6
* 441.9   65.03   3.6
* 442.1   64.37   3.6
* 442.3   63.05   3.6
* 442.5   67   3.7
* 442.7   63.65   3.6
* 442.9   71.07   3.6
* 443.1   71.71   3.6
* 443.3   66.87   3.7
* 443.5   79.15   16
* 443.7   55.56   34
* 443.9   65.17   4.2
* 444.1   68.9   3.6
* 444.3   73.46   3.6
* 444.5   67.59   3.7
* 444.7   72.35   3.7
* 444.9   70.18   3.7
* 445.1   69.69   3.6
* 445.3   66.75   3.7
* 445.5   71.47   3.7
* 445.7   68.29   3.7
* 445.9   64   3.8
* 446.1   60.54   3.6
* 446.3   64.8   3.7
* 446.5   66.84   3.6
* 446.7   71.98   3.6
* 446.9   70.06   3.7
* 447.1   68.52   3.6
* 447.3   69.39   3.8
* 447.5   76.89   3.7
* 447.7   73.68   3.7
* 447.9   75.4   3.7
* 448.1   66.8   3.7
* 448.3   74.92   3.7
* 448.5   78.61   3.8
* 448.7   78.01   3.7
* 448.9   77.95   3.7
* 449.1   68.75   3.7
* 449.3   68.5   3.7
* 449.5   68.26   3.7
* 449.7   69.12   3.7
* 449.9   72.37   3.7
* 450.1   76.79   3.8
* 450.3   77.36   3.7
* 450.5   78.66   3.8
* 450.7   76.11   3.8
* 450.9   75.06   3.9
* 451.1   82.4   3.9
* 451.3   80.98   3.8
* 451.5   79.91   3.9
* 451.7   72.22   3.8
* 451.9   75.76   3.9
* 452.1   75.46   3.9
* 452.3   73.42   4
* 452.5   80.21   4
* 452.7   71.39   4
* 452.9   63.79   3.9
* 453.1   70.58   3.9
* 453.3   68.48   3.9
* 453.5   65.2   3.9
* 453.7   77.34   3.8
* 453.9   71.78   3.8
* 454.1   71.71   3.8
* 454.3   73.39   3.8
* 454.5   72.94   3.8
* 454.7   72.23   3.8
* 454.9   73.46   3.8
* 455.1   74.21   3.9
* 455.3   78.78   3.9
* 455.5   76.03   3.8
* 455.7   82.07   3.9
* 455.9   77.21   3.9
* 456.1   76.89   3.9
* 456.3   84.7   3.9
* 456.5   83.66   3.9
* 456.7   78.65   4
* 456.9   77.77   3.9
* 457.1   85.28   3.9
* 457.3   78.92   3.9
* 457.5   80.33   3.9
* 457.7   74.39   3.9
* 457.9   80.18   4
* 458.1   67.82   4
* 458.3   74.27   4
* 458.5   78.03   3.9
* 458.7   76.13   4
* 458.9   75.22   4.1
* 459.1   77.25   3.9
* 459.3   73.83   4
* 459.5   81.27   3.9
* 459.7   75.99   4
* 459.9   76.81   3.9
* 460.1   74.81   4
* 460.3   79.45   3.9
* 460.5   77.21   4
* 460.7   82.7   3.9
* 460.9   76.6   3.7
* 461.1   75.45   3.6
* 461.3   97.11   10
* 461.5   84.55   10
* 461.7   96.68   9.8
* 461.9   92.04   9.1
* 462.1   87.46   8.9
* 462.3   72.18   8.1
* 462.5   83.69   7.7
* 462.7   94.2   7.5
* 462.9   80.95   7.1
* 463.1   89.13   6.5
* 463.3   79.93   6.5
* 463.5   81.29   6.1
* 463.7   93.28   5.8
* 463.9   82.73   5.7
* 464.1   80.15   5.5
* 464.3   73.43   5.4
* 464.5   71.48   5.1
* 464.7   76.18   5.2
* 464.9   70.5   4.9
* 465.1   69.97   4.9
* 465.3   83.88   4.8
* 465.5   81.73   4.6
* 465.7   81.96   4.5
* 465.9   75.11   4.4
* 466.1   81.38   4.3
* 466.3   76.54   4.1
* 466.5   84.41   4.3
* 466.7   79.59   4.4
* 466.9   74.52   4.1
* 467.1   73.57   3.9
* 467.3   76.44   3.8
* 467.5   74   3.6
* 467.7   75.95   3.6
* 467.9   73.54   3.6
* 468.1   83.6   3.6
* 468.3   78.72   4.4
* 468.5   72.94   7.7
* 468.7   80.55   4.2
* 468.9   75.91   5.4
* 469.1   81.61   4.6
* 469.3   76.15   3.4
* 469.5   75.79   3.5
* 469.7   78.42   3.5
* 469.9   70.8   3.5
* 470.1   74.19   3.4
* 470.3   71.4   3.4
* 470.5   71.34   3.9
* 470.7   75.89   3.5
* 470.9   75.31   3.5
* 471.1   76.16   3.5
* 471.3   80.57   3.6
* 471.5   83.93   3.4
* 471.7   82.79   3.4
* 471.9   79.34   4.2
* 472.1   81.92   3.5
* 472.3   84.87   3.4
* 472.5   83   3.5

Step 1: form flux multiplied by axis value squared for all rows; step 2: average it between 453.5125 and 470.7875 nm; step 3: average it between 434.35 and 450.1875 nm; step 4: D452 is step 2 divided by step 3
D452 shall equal 1.3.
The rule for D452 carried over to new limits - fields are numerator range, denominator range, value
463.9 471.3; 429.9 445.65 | 1.43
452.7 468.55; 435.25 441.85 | 1.41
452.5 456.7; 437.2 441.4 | 1.35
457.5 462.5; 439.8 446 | 1.29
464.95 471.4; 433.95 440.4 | 1.45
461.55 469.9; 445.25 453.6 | 1.18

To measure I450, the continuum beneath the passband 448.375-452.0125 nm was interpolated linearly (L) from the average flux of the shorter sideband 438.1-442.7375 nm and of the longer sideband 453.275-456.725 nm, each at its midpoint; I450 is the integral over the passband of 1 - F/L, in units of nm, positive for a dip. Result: -0.23 nm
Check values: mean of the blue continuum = 61.2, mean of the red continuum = 75.6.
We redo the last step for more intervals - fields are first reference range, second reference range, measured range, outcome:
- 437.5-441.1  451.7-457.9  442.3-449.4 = -0.45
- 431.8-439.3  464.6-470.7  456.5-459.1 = -0.21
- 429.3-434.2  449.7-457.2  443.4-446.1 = -0.09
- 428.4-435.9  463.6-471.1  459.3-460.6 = -0.09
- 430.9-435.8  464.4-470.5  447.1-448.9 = -0.21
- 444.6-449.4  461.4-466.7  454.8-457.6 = -0.09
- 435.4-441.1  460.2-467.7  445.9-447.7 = -0.04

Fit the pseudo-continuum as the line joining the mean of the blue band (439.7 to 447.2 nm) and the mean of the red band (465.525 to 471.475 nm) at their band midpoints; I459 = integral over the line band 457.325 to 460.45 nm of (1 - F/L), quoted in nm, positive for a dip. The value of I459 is -0.15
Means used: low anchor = 66.4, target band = 76.5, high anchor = 76.9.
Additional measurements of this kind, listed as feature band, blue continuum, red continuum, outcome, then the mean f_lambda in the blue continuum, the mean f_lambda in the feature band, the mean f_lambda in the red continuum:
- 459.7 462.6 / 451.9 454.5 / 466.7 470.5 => -0.32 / 72.1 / 82.4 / 76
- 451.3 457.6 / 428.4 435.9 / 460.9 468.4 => -0.28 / 54.5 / 75.7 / 80.7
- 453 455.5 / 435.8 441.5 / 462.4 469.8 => -0.05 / 60.9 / 72.6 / 79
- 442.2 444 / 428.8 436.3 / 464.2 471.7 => -0.16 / 55.3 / 67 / 76.8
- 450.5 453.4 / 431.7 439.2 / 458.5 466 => -0.08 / 60.4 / 74.8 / 80.6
